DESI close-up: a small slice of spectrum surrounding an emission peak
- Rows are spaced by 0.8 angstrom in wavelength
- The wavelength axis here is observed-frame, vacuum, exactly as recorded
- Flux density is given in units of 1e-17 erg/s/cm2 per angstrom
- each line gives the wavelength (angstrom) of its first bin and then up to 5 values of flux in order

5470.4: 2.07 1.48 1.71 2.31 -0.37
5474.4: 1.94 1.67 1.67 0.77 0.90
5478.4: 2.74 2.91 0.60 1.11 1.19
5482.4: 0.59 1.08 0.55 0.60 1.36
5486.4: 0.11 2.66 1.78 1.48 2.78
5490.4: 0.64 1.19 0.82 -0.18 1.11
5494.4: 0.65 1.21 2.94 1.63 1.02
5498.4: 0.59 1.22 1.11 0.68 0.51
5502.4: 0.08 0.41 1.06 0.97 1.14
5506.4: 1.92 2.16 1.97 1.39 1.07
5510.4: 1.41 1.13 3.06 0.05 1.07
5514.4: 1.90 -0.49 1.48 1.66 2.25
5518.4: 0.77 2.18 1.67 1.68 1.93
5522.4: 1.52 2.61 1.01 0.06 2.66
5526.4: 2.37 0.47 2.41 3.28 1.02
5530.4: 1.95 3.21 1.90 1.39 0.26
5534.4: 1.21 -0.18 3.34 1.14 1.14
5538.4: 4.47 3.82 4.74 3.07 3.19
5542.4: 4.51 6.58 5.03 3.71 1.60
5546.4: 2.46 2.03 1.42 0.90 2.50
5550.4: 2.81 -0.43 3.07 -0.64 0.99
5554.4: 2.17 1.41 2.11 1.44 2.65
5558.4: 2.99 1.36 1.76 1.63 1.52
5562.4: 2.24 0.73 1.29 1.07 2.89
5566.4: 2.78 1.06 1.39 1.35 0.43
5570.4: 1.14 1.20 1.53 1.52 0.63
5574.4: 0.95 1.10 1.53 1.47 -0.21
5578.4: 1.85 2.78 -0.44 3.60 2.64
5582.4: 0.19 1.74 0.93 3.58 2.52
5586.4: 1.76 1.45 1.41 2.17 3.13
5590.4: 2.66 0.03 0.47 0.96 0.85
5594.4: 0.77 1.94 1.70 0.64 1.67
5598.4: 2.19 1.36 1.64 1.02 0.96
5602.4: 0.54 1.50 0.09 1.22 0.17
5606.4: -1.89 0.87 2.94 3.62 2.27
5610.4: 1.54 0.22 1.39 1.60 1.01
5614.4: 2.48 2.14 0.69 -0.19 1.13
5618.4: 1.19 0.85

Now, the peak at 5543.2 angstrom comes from [O II] 3727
